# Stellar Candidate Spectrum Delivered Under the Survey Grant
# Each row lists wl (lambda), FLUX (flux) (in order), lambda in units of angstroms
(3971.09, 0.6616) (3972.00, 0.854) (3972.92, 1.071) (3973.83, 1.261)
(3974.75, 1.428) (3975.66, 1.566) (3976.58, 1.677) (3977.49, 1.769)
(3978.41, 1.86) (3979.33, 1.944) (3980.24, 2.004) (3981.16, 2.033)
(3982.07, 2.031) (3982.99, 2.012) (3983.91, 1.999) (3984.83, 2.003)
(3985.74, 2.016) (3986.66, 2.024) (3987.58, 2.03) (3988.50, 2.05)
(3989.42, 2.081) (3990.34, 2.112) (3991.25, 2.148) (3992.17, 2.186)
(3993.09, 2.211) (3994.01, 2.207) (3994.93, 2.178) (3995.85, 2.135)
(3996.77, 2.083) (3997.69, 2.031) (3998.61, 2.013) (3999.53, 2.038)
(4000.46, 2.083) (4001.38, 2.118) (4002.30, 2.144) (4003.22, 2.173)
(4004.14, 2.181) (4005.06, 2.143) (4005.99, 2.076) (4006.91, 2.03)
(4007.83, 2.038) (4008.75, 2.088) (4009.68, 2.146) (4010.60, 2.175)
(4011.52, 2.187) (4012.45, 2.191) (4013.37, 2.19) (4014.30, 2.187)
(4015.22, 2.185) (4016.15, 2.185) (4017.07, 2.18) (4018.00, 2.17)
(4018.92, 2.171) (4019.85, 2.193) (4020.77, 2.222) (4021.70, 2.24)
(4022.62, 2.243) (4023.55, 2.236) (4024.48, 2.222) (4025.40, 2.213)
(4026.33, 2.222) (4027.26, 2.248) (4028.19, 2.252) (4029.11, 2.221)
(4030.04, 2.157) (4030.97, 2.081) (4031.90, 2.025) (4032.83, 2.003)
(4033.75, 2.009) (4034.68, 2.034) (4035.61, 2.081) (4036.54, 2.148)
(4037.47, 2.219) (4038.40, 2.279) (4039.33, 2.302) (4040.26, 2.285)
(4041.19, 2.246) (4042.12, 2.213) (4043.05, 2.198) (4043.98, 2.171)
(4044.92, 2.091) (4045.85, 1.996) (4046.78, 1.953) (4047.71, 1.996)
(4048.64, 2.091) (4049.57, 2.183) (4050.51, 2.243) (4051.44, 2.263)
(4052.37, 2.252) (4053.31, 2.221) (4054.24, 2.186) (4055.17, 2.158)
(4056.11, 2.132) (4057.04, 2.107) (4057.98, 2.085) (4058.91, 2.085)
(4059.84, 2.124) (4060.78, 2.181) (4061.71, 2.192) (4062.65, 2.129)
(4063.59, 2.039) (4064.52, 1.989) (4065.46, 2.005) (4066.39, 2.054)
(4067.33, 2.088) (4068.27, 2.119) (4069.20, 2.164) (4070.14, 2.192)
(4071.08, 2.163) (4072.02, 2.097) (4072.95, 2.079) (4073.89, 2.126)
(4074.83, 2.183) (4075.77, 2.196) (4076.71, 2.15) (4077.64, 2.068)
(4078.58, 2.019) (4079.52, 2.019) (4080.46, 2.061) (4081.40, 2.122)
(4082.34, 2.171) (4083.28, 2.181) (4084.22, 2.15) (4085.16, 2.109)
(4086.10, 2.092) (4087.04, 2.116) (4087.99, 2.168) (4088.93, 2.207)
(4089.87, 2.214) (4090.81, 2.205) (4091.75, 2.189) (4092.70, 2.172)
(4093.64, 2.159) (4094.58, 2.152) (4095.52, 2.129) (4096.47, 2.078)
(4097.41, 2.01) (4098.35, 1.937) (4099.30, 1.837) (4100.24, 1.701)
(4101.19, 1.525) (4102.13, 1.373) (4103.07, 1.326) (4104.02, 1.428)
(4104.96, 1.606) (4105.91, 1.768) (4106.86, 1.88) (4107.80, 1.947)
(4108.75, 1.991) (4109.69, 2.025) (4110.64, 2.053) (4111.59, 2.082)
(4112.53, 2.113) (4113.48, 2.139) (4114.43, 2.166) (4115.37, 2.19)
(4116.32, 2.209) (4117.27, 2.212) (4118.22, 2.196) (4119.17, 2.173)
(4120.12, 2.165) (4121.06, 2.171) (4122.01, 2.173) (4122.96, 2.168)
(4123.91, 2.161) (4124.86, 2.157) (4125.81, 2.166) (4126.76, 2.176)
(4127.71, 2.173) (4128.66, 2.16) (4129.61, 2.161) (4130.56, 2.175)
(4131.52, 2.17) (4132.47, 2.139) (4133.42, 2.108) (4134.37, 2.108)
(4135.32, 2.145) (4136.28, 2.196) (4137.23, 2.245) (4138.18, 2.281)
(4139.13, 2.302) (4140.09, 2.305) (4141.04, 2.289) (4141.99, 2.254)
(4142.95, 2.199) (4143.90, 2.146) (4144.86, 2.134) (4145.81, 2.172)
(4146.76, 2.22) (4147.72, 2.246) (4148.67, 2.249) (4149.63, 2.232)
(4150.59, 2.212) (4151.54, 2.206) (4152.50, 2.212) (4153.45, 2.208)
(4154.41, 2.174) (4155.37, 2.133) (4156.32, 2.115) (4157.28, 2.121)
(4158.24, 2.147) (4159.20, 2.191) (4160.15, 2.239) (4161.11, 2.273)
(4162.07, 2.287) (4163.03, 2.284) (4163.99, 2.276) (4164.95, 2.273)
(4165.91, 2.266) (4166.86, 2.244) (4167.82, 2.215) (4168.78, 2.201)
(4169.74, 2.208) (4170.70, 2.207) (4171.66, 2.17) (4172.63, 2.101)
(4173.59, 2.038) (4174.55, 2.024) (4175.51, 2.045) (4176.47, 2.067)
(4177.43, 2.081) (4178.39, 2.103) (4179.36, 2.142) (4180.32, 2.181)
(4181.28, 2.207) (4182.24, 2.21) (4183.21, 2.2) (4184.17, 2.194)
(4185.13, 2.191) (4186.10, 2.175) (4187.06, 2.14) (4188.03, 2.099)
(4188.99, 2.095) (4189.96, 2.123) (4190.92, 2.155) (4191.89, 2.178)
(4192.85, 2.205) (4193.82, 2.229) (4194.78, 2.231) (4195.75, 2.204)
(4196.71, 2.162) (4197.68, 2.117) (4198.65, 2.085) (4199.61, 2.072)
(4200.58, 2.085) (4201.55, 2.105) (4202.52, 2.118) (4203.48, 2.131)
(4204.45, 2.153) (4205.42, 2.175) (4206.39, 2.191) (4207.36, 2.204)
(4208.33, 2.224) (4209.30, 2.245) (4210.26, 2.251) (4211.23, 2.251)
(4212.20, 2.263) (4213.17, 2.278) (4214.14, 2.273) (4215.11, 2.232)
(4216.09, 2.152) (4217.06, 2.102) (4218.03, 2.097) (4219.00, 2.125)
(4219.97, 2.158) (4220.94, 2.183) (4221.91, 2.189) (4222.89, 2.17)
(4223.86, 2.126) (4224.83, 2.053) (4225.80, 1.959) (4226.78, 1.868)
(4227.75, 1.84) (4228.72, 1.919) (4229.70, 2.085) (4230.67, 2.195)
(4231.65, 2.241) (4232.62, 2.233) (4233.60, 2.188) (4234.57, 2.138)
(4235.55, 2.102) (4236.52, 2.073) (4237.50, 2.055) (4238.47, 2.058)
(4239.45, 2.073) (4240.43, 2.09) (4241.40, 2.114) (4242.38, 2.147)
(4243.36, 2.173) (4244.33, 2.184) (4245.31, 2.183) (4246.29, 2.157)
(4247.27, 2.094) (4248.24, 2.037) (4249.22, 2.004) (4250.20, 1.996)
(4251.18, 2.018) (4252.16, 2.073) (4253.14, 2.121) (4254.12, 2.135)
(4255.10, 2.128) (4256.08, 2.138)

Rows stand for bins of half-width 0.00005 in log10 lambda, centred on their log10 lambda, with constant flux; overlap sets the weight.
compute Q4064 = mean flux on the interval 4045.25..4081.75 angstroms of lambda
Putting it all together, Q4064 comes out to 2.12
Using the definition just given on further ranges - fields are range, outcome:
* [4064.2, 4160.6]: 2.1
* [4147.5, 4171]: 2.22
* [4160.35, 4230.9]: 2.16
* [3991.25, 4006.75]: 2.12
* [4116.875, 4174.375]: 2.19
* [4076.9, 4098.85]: 2.12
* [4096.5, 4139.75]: 2.04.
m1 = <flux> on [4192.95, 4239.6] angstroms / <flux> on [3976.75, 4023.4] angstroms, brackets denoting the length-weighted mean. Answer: 1.02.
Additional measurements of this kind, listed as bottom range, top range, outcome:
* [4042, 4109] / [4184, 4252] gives 1.04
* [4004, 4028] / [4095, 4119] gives 0.88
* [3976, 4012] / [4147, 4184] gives 1.06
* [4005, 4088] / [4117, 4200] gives 1.02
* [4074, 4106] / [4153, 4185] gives 1.09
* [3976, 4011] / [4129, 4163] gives 1.07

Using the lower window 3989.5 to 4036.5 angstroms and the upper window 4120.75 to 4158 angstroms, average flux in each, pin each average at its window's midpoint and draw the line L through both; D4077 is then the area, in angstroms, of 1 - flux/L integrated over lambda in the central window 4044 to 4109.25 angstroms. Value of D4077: 3.51 angstroms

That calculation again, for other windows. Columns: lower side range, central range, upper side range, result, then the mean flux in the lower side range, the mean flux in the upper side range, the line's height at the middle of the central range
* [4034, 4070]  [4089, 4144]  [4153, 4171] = 2.83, 2.14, 2.21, 2.18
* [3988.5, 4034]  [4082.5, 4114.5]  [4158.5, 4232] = 2.62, 2.15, 2.16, 2.15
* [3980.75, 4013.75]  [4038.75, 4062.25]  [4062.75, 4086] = -0.61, 2.1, 2.11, 2.1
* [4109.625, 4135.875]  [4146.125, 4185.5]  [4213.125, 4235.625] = -0.87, 2.15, 2.12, 2.14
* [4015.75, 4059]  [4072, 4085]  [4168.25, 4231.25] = 0.26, 2.16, 2.14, 2.16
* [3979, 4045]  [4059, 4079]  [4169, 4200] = 0.25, 2.14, 2.15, 2.14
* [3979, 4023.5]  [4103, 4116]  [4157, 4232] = 1.27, 2.12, 2.16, 2.14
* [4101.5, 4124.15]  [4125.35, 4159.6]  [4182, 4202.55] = -2.41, 1.98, 2.15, 2.05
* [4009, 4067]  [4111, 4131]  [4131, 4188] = 0.11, 2.16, 2.19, 2.18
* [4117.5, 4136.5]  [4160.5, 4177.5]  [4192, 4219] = -0.10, 2.16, 2.18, 2.17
